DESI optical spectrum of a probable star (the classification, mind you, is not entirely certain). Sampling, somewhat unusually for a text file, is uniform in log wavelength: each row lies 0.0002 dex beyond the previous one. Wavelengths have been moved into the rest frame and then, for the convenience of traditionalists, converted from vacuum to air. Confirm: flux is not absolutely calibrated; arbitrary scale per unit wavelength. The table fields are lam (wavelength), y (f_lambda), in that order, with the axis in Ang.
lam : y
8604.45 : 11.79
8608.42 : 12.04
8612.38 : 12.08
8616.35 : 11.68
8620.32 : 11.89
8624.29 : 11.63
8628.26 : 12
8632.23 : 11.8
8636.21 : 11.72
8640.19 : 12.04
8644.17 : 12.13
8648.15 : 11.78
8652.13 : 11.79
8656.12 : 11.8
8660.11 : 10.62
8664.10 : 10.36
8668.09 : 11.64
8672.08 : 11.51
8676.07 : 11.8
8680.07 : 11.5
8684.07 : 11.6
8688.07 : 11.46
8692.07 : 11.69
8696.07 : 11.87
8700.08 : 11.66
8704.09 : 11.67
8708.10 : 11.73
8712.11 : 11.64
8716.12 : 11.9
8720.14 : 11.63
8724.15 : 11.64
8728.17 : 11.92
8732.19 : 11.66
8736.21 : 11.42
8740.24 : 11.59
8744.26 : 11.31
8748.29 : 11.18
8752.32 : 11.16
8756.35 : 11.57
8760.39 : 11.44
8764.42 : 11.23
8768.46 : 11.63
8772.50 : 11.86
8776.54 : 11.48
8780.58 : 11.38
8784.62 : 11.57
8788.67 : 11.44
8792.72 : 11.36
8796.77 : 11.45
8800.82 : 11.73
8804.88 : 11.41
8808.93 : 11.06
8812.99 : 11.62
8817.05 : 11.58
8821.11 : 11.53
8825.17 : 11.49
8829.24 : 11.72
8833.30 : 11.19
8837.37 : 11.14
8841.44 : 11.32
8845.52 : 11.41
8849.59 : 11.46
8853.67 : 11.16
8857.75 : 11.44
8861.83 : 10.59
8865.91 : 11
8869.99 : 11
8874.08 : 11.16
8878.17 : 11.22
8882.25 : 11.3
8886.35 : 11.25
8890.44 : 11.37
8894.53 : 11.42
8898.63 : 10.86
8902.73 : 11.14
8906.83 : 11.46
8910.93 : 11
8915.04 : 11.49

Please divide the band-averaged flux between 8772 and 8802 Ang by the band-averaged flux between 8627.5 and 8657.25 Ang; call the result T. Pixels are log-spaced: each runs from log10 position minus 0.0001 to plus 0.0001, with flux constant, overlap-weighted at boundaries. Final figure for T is 0.97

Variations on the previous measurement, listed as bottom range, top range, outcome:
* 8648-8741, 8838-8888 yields 0.97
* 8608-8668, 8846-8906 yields 0.96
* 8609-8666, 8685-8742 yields 1.00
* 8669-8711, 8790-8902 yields 0.97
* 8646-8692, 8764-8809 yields 1.00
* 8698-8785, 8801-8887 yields 0.98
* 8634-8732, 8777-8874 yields 0.98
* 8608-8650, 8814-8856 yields 0.96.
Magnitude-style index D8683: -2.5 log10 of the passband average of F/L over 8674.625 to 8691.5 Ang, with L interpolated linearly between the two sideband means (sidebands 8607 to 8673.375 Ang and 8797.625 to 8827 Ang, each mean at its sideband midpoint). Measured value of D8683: 0.00 mag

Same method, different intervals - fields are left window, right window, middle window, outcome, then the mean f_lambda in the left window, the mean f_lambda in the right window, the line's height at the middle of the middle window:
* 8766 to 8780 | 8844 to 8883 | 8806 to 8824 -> -0.004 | 11.6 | 11.2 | 11.4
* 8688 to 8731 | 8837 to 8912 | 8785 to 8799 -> 0.002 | 11.7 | 11.2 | 11.5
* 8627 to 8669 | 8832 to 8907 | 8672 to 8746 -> -0.015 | 11.6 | 11.2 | 11.5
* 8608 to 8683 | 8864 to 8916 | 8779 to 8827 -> -0.010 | 11.7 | 11.2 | 11.4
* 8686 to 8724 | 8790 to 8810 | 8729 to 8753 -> 0.015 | 11.7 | 11.4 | 11.6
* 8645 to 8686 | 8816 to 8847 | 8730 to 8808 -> -0.003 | 11.5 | 11.4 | 11.4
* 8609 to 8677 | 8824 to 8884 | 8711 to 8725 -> -0.019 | 11.7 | 11.2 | 11.5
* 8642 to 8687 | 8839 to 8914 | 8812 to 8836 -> -0.022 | 11.5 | 11.2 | 11.3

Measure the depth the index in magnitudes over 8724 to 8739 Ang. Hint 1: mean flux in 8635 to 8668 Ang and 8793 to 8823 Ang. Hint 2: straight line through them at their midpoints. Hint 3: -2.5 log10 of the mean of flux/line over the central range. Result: -0.01 mag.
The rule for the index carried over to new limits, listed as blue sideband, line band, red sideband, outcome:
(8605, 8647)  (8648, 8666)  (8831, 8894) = 0.055 mag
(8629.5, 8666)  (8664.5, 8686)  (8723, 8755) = 0.002 mag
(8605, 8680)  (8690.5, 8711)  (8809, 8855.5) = -0.012 mag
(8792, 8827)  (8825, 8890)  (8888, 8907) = 0.010 mag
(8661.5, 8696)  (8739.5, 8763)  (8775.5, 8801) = 0.010 mag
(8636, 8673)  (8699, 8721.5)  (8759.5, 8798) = -0.018 mag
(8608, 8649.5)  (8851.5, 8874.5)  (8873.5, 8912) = 0.024 mag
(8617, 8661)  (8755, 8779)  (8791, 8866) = -0.004 mag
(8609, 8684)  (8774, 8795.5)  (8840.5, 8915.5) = -0.007 mag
